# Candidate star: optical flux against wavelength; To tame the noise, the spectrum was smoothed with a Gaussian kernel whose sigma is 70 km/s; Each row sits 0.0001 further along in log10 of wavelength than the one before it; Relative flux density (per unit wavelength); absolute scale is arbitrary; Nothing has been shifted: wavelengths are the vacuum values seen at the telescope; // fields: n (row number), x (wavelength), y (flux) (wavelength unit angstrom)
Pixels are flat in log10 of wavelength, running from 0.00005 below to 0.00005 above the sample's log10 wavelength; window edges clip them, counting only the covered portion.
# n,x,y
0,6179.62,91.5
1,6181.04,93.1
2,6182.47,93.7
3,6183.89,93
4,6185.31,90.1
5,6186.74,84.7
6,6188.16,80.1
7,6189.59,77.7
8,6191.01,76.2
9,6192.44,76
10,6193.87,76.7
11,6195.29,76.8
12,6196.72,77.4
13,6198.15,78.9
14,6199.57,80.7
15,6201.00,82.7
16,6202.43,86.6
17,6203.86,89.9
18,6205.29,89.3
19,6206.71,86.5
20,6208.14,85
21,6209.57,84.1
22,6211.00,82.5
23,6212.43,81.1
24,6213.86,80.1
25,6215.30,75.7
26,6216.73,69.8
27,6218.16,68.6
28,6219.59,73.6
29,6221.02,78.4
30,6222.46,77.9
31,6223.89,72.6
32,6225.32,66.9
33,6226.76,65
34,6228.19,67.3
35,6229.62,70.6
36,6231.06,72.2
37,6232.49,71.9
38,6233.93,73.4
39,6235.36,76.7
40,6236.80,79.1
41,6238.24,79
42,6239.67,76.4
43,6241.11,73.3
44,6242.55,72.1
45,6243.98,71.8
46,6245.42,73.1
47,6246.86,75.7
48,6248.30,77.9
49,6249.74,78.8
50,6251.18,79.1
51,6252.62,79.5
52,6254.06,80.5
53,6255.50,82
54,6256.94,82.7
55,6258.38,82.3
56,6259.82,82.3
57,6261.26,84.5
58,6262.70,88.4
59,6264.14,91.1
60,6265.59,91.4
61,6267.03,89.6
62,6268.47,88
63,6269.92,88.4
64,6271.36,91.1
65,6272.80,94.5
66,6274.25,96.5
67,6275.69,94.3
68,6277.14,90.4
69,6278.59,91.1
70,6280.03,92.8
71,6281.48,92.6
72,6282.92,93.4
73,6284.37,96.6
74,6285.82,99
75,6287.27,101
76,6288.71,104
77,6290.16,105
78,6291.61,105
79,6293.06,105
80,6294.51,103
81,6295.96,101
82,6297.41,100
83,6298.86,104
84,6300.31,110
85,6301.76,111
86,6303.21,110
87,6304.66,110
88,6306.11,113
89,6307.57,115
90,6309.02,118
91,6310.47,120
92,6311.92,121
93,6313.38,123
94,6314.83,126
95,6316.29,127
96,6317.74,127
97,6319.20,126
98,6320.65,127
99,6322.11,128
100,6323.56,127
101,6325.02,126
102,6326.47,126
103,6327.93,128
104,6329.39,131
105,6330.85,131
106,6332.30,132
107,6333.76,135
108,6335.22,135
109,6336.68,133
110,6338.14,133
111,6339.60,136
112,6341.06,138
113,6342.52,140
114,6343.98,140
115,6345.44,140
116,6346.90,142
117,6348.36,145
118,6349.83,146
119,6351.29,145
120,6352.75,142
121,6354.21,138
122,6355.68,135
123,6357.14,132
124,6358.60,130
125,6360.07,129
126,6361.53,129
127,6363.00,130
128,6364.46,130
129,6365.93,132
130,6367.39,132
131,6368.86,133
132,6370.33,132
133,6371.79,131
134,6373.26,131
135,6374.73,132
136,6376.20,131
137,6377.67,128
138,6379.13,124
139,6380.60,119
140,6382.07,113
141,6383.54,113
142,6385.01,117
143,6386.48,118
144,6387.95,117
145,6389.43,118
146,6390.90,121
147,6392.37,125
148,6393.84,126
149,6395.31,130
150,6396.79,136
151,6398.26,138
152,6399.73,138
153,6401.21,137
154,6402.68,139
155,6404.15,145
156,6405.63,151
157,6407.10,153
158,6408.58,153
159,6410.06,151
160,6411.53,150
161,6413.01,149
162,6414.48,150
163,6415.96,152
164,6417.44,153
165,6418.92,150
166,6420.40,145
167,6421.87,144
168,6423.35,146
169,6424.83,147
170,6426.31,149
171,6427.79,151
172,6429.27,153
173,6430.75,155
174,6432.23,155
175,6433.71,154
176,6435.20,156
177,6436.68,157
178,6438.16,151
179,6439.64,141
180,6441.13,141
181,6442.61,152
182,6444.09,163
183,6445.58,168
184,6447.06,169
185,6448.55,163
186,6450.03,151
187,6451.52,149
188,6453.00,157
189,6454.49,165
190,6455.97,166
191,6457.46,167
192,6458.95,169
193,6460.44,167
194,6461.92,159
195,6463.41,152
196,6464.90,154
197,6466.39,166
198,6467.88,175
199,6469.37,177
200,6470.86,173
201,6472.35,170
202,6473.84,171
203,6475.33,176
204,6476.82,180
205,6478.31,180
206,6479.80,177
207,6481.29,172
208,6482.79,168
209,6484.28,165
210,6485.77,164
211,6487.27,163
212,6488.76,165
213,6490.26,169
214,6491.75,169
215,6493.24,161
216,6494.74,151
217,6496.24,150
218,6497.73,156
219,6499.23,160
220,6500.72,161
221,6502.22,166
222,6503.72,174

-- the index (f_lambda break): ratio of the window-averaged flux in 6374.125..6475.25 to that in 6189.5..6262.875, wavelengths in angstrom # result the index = 1.90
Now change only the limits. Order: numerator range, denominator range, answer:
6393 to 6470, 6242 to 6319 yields 1.57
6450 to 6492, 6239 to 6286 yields 1.96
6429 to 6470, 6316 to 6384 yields 1.21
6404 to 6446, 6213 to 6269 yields 1.95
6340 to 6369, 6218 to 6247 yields 1.87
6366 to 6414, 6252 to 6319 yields 1.32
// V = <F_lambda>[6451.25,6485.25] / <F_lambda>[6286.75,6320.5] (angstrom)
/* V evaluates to 1.49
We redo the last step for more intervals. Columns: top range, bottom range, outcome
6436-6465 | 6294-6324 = 1.36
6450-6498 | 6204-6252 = 2.18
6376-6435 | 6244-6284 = 1.61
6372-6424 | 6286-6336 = 1.15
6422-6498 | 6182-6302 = 1.90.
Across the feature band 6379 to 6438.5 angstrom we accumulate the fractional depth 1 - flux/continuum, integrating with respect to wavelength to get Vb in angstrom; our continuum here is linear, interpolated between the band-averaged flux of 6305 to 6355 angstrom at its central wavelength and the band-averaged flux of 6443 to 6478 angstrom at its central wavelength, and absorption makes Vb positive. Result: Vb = 4.62 angstrom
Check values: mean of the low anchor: 131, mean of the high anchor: 166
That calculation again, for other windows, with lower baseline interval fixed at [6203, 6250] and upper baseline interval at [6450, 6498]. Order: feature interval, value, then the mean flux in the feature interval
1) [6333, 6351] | -3.17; 139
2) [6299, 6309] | -0.70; 112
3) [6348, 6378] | -2.04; 134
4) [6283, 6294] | -0.34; 102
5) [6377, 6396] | 1.89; 121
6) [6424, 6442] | -0.01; 151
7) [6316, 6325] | -1.37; 127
